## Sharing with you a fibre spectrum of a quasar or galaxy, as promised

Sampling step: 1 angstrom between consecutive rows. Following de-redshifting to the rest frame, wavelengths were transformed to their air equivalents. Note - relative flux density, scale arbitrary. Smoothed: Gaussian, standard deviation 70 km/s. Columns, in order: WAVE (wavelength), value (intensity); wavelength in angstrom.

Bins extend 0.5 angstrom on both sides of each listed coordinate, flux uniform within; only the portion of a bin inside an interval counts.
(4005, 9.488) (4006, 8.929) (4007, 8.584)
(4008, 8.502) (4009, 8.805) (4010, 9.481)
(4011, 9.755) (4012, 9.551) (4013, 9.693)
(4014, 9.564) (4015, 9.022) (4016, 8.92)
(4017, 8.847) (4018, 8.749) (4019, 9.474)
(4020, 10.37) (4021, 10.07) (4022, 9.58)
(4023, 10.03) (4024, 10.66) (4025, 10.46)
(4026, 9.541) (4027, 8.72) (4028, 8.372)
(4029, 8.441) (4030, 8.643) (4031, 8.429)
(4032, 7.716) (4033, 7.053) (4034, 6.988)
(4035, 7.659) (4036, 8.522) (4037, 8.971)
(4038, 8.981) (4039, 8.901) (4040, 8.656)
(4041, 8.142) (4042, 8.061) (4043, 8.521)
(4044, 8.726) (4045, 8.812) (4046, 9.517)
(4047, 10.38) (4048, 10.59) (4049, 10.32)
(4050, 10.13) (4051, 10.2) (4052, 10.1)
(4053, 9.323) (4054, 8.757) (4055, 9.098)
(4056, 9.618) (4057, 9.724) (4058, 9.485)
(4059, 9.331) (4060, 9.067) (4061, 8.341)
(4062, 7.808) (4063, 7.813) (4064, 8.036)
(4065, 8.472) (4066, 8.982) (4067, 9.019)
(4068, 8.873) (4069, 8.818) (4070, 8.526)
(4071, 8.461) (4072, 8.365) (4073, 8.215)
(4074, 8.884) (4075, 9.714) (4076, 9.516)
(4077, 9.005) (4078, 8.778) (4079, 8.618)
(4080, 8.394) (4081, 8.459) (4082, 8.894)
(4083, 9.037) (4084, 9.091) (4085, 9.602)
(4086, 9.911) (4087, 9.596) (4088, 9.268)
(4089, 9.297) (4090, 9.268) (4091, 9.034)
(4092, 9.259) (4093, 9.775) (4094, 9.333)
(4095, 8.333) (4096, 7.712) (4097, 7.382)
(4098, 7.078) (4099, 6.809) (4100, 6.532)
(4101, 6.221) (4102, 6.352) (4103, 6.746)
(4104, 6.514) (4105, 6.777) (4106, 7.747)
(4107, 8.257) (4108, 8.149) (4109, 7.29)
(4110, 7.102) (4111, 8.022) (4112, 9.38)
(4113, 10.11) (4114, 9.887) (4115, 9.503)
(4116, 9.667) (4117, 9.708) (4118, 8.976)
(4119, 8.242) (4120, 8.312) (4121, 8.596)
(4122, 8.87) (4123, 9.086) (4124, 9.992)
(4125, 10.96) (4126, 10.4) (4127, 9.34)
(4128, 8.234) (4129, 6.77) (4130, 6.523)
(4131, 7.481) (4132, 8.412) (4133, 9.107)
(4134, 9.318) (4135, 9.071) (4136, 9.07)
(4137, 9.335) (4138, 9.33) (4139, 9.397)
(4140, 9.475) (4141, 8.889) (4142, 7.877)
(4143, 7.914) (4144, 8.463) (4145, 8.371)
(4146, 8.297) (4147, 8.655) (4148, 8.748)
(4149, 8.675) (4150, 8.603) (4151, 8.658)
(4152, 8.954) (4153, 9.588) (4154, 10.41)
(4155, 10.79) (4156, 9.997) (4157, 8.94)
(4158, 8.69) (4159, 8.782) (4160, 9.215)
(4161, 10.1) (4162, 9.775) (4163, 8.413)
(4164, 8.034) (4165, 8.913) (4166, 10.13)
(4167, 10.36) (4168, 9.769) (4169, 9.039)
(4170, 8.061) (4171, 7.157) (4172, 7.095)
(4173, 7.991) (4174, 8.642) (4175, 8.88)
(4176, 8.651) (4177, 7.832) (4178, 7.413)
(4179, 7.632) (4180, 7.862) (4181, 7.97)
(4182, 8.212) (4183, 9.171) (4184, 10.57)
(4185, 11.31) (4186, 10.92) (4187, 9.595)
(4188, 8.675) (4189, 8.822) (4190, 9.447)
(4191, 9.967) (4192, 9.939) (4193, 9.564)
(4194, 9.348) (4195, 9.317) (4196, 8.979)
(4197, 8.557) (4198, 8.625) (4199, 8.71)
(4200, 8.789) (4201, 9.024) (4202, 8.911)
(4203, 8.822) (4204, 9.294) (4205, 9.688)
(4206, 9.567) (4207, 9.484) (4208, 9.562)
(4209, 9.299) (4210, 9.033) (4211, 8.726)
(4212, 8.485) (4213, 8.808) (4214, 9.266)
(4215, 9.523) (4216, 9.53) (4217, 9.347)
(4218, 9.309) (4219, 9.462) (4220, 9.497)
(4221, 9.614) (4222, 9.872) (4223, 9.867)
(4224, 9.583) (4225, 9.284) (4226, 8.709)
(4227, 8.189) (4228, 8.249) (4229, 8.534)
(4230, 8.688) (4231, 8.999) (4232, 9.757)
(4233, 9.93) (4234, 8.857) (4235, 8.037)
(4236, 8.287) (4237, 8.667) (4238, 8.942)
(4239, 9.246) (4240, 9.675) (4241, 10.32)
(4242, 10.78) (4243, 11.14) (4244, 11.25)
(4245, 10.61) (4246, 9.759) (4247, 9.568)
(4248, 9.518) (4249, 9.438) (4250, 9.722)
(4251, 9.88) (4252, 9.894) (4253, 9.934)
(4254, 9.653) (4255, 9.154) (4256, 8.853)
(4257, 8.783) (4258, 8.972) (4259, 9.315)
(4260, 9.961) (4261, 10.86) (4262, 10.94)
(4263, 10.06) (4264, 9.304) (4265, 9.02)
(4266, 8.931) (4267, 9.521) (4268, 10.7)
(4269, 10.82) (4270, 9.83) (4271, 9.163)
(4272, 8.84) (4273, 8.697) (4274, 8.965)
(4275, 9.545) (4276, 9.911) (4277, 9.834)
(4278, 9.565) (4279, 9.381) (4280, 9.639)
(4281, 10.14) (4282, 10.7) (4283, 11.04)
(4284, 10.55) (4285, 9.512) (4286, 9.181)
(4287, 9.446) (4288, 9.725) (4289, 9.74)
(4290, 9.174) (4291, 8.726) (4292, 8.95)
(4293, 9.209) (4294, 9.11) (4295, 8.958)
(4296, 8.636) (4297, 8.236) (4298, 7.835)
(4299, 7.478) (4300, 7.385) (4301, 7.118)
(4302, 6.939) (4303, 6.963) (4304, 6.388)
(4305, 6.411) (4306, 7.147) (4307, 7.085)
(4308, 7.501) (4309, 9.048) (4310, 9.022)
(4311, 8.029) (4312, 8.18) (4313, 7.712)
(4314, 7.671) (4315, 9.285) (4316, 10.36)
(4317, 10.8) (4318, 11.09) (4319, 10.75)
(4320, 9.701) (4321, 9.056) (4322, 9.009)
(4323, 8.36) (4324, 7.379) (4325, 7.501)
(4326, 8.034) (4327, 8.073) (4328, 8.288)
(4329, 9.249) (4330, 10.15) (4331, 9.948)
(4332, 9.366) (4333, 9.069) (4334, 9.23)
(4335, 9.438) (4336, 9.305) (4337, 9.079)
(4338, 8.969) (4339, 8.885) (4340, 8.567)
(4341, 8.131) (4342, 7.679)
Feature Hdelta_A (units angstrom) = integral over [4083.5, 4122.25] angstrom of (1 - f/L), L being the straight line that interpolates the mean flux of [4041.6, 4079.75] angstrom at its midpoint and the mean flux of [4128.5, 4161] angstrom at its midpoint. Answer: 2.34 angstrom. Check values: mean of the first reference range 9.05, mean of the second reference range 8.83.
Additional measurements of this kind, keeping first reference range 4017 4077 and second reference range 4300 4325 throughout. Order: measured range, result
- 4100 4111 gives 2.1 angstrom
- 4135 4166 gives -1.0 angstrom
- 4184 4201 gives -1.6 angstrom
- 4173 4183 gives 0.6 angstrom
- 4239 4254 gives -2.8 angstrom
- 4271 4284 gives -2.0 angstrom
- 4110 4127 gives -0.9 angstrom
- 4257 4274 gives -2.4 angstrom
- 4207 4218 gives -0.8 angstrom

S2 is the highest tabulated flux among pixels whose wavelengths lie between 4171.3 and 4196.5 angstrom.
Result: 11.31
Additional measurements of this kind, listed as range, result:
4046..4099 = 10.59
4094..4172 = 10.96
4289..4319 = 11.09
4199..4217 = 9.688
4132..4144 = 9.475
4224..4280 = 11.25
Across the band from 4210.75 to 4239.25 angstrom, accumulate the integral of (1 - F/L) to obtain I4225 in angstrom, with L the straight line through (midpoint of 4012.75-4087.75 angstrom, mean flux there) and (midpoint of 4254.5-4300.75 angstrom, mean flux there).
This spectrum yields 0.7 angstrom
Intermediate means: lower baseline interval 9.01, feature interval 9.08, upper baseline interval 9.39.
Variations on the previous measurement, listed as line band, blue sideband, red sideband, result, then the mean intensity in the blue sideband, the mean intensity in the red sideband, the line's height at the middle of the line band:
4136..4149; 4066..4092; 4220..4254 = 0.6 angstrom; 8.99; 9.48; 9.19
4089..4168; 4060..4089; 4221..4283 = 3.2 angstrom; 8.82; 9.56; 9.04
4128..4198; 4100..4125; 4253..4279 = -1.2 angstrom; 8.33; 9.57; 8.74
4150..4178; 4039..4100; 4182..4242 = 0.6 angstrom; 8.92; 9.26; 9.15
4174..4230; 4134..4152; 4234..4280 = 0.6 angstrom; 8.78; 9.62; 9.21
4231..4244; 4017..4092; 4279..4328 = -1.1 angstrom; 9.01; 8.71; 8.79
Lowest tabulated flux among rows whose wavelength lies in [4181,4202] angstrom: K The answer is 7.97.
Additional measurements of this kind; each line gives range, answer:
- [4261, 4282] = 8.697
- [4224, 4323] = 6.388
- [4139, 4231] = 7.095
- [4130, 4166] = 6.523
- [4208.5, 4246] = 8.037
